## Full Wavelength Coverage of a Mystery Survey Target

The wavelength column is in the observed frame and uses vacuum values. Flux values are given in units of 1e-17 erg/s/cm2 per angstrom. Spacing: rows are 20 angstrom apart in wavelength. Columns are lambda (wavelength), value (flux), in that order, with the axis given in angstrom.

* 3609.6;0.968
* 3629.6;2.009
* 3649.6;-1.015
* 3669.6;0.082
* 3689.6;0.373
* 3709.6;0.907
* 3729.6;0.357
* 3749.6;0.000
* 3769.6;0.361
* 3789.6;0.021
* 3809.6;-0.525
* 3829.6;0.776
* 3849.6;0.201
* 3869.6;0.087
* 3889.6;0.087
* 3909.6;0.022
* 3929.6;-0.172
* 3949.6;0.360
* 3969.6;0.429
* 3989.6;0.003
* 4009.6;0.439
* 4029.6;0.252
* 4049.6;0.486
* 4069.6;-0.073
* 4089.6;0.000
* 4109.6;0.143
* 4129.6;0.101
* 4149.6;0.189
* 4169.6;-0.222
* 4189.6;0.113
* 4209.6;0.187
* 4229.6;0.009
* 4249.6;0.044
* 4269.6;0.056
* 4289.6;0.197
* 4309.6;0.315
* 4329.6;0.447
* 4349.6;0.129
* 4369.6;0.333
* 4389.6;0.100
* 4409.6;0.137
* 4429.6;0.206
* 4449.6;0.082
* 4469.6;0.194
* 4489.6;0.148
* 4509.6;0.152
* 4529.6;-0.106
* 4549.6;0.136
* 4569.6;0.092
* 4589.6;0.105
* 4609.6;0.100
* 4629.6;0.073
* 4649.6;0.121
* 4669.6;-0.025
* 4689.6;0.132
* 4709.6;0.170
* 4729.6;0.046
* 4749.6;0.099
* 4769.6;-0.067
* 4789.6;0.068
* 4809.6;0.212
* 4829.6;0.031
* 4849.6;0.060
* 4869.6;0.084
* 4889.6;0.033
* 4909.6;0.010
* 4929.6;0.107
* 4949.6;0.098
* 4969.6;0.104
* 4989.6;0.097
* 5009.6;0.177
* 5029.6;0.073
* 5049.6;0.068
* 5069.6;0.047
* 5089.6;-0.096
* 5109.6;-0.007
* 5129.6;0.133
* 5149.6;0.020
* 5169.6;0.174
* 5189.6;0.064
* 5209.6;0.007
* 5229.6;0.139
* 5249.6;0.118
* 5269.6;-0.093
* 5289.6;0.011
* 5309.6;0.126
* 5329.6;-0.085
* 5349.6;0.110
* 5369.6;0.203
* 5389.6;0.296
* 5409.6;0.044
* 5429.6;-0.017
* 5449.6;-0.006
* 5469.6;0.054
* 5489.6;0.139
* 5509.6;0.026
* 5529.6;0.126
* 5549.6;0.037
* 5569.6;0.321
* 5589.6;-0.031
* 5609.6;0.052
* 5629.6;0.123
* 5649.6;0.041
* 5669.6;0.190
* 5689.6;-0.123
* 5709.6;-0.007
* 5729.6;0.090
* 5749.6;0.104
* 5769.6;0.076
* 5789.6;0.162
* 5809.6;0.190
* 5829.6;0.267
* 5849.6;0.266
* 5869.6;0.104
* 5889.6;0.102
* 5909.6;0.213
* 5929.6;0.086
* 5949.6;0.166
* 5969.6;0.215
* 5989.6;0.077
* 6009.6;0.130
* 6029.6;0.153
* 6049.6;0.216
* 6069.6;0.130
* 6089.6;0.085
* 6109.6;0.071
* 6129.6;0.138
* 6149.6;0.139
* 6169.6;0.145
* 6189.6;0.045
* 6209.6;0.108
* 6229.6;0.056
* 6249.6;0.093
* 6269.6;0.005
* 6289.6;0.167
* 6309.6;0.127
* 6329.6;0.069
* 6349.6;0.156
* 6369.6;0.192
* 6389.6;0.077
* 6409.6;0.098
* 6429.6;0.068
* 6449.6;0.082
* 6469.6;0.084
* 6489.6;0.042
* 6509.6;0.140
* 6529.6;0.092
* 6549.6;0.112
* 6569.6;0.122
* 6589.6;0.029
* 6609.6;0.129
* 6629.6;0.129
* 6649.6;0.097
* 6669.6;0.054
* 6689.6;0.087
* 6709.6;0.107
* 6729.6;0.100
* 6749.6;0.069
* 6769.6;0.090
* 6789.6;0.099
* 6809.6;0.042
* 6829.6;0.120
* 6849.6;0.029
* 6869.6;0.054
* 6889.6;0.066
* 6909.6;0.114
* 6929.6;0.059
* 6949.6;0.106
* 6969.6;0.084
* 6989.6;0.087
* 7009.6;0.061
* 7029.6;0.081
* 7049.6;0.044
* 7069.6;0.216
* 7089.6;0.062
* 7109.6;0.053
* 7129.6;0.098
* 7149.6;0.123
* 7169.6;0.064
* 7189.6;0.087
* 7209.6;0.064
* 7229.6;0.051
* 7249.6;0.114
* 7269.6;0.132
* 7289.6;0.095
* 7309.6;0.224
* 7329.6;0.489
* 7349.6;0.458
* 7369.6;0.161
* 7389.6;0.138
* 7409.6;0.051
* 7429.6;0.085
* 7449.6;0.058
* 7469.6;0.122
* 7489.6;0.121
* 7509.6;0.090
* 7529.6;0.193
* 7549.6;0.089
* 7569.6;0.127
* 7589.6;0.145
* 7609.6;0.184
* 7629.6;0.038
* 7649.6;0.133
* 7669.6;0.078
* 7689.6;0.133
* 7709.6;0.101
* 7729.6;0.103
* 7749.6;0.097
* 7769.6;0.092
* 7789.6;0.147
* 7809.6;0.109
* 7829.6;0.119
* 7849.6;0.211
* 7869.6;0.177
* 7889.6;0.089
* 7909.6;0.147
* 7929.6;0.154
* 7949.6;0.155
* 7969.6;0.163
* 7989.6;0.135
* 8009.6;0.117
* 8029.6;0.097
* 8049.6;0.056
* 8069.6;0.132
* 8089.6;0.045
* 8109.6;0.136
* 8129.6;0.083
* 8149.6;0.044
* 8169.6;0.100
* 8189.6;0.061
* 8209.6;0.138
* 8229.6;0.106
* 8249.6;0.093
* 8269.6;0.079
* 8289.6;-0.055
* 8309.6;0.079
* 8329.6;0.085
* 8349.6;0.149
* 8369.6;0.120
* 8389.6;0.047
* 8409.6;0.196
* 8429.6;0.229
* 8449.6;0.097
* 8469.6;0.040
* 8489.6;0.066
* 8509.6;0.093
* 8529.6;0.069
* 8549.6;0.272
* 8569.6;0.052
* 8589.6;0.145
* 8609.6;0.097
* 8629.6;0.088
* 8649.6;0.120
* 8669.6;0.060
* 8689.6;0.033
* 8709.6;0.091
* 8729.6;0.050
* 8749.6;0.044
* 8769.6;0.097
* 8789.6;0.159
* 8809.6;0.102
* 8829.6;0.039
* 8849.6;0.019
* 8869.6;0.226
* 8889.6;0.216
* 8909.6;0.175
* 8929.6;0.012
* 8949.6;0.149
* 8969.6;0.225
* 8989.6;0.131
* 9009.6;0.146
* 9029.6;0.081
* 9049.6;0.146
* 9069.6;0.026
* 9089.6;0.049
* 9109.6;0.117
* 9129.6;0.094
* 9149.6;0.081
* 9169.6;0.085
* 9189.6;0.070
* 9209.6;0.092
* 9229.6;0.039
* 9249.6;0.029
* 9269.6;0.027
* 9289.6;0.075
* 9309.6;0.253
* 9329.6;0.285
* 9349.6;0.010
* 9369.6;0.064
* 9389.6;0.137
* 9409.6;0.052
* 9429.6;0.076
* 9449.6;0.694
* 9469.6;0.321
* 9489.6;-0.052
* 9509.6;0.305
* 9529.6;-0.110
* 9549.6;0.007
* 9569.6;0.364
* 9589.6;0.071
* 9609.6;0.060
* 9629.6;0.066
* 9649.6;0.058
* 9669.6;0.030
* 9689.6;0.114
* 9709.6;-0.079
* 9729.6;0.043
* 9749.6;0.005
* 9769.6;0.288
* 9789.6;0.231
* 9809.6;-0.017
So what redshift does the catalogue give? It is 0.968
